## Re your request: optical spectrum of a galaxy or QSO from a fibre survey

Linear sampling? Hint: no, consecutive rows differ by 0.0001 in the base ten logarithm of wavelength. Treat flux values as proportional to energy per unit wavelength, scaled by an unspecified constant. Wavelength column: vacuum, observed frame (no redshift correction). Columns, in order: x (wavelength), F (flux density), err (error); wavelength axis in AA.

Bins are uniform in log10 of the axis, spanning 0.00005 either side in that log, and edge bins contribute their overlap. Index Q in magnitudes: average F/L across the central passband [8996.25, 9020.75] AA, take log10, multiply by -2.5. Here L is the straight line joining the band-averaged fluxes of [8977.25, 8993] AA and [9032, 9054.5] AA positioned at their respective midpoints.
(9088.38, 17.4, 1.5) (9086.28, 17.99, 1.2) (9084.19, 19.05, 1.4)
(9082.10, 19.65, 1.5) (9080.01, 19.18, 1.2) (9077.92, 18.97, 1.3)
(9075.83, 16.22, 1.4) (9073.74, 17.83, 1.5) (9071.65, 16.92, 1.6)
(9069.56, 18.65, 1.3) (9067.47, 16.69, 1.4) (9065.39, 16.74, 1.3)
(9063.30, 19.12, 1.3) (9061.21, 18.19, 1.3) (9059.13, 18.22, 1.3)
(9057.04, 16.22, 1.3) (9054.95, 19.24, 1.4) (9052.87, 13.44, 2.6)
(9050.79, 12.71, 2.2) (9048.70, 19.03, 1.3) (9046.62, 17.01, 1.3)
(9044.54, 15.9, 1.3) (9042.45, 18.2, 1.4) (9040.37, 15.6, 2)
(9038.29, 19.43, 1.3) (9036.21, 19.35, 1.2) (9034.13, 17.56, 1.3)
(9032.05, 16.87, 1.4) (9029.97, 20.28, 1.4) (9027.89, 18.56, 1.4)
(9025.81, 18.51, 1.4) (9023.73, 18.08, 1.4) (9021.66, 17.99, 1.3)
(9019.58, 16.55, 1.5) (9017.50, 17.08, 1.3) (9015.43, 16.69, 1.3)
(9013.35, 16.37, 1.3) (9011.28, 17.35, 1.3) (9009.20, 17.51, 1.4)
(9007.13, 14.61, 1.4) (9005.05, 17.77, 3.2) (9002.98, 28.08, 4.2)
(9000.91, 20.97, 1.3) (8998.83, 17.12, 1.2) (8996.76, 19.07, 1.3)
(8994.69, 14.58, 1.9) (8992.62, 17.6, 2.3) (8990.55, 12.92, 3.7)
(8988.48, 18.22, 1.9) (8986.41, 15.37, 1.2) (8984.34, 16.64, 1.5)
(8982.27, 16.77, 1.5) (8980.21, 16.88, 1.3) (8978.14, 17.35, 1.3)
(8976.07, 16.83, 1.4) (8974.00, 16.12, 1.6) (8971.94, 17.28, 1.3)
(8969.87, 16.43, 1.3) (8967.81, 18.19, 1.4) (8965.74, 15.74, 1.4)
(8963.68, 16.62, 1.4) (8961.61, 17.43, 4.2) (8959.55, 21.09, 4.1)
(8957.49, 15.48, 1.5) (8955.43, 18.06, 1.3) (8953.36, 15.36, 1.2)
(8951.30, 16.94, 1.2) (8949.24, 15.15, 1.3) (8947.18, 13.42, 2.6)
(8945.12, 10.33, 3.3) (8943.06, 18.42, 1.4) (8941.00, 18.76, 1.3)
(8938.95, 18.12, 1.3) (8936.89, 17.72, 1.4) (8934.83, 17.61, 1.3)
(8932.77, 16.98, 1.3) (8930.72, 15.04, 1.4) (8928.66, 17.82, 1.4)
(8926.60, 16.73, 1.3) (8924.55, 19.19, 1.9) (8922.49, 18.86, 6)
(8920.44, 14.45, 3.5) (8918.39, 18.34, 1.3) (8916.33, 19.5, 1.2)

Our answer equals -0.10 mag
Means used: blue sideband 16.4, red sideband 16.9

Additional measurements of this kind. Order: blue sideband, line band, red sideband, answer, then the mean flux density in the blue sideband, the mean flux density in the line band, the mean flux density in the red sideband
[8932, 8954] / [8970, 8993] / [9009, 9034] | 0.028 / 16.3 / 16.5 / 17.7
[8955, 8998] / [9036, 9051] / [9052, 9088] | 0.016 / 16.9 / 17.3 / 17.8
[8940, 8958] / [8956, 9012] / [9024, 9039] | -0.028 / 15.8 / 17.4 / 18.6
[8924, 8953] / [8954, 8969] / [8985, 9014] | -0.031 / 16.5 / 17.4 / 17.7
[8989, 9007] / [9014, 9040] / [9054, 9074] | 0.005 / 18.3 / 18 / 17.8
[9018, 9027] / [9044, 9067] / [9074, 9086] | 0.080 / 17.7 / 16.9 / 18.5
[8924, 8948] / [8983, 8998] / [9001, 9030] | 0.089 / 16.7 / 16.4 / 18.3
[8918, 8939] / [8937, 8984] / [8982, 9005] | 0.059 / 17.3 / 16.7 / 18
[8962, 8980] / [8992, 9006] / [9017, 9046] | -0.122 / 16.8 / 19.4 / 17.9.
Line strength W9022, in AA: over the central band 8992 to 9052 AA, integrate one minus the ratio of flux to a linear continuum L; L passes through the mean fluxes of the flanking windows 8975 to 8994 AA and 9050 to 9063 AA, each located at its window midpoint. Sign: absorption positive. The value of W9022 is -4.6 AA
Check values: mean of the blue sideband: 16.5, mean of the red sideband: 16.6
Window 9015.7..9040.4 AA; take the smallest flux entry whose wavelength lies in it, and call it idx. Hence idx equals 15.6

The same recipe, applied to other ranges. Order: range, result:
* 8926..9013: 10.33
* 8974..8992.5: 12.92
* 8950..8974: 15.36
